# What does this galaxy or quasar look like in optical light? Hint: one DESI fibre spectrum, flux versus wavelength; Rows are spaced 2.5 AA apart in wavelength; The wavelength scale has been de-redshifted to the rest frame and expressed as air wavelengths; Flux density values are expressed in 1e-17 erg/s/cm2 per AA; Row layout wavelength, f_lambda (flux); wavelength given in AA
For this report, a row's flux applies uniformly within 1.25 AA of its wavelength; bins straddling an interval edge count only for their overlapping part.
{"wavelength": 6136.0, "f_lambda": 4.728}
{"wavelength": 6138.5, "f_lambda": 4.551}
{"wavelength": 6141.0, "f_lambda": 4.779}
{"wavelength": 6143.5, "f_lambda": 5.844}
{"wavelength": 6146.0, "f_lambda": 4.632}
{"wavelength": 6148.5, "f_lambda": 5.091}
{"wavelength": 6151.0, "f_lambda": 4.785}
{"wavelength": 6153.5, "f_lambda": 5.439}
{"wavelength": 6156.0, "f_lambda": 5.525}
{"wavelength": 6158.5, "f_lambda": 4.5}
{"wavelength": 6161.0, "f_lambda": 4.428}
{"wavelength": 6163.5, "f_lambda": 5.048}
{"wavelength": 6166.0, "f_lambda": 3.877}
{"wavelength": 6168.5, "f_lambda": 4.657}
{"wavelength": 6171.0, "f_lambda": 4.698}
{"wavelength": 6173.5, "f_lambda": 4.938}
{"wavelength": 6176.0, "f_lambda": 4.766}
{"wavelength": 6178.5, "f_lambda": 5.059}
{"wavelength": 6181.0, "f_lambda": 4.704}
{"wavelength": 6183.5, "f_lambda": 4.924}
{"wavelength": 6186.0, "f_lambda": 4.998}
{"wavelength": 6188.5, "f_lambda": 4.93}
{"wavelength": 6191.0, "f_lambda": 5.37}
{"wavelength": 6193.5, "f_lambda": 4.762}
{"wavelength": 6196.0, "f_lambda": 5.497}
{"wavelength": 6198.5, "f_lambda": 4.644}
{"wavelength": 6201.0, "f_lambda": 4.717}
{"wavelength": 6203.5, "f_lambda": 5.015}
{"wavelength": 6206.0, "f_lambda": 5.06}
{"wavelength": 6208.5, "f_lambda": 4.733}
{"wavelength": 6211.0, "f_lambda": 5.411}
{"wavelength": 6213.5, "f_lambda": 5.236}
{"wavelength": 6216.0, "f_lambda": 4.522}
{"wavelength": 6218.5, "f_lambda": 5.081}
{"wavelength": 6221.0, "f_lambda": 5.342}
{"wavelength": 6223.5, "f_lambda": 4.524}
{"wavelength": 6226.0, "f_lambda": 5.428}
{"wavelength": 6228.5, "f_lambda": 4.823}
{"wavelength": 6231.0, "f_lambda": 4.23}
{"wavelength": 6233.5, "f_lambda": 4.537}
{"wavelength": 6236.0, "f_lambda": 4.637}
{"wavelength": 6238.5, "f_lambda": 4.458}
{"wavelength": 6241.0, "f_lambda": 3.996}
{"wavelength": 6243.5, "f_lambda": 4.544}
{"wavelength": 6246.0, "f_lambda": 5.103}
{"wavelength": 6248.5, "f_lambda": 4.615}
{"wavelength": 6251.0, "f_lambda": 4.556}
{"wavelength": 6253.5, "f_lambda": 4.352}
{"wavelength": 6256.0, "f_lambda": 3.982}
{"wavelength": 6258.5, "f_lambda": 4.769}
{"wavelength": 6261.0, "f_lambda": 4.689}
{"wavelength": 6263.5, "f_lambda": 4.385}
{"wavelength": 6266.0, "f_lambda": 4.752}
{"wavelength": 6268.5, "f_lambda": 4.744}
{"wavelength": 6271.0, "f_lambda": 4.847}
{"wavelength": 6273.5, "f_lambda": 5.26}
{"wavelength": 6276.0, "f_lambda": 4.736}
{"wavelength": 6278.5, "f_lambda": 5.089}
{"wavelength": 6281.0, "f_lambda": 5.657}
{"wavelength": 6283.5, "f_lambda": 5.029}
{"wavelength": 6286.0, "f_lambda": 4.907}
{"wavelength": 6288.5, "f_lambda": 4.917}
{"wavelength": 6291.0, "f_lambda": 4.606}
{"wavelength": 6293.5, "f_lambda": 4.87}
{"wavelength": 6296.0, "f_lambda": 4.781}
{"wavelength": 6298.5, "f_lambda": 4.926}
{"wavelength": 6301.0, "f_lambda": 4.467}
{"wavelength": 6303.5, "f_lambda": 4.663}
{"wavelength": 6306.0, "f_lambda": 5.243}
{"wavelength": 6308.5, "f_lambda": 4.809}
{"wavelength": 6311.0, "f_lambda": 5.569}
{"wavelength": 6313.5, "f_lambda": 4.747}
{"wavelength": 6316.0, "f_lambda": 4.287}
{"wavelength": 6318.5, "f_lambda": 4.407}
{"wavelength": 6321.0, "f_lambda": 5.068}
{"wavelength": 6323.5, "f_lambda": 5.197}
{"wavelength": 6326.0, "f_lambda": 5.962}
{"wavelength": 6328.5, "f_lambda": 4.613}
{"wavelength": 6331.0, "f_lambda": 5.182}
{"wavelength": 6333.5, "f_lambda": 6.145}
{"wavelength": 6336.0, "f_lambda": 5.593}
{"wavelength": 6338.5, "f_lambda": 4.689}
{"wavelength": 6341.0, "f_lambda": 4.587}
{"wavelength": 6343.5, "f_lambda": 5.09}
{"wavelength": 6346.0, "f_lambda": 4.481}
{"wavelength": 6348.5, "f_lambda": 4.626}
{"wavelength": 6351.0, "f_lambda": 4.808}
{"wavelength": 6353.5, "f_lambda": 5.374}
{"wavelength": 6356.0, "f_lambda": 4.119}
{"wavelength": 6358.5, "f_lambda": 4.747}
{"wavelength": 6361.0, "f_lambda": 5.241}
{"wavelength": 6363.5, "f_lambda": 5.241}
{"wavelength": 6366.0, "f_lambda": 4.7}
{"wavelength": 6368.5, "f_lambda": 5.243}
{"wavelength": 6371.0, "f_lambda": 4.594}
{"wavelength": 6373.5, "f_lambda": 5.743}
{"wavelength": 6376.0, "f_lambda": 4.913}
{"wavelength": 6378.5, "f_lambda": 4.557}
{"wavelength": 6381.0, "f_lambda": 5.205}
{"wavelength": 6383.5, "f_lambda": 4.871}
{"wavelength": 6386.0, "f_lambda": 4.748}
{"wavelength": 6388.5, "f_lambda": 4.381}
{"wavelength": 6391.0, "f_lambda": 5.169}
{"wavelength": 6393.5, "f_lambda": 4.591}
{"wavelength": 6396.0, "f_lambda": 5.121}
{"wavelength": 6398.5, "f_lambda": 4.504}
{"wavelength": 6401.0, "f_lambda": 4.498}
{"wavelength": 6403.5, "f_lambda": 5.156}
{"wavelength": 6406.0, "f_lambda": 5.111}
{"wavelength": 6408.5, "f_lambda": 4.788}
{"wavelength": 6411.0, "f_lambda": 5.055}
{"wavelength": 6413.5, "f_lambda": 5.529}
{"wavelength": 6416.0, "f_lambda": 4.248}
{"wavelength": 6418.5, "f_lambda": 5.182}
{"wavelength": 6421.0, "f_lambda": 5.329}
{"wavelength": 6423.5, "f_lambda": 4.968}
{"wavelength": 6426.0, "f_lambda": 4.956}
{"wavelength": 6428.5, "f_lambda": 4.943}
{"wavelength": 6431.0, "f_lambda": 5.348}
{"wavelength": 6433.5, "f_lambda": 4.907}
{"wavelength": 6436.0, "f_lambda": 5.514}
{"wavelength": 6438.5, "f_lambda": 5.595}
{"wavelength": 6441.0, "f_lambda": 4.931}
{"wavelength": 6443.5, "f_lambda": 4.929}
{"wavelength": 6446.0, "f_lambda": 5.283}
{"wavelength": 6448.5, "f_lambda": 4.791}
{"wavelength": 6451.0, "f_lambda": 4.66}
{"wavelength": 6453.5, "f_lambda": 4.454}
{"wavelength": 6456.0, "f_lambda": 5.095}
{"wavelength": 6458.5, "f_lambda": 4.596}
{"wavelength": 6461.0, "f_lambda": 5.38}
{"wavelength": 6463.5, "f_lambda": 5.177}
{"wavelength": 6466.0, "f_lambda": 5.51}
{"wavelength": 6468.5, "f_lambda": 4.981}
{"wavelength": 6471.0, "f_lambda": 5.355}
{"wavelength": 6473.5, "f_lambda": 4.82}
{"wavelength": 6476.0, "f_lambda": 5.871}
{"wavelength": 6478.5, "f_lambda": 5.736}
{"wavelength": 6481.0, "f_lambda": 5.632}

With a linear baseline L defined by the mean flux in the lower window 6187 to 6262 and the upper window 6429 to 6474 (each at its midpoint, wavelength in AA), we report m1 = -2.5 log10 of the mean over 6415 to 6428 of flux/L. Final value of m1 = 0.02 mag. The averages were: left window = 4.79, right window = 5.08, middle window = 4.95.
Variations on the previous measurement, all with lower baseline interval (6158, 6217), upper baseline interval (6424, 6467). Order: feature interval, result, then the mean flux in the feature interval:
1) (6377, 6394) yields 0.05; 4.8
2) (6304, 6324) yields 0.01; 4.9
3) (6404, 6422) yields 0.00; 5.04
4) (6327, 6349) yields -0.01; 5.02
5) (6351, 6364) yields 0.02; 4.91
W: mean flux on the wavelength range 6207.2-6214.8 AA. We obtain 5.12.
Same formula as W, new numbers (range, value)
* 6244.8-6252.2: 4.76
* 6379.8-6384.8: 5.03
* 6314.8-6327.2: 4.98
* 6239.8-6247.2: 4.55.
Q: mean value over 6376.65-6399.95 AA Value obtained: 4.79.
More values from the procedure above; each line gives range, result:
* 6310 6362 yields 4.97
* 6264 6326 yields 4.91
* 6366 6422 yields 4.93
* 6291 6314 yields 4.89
